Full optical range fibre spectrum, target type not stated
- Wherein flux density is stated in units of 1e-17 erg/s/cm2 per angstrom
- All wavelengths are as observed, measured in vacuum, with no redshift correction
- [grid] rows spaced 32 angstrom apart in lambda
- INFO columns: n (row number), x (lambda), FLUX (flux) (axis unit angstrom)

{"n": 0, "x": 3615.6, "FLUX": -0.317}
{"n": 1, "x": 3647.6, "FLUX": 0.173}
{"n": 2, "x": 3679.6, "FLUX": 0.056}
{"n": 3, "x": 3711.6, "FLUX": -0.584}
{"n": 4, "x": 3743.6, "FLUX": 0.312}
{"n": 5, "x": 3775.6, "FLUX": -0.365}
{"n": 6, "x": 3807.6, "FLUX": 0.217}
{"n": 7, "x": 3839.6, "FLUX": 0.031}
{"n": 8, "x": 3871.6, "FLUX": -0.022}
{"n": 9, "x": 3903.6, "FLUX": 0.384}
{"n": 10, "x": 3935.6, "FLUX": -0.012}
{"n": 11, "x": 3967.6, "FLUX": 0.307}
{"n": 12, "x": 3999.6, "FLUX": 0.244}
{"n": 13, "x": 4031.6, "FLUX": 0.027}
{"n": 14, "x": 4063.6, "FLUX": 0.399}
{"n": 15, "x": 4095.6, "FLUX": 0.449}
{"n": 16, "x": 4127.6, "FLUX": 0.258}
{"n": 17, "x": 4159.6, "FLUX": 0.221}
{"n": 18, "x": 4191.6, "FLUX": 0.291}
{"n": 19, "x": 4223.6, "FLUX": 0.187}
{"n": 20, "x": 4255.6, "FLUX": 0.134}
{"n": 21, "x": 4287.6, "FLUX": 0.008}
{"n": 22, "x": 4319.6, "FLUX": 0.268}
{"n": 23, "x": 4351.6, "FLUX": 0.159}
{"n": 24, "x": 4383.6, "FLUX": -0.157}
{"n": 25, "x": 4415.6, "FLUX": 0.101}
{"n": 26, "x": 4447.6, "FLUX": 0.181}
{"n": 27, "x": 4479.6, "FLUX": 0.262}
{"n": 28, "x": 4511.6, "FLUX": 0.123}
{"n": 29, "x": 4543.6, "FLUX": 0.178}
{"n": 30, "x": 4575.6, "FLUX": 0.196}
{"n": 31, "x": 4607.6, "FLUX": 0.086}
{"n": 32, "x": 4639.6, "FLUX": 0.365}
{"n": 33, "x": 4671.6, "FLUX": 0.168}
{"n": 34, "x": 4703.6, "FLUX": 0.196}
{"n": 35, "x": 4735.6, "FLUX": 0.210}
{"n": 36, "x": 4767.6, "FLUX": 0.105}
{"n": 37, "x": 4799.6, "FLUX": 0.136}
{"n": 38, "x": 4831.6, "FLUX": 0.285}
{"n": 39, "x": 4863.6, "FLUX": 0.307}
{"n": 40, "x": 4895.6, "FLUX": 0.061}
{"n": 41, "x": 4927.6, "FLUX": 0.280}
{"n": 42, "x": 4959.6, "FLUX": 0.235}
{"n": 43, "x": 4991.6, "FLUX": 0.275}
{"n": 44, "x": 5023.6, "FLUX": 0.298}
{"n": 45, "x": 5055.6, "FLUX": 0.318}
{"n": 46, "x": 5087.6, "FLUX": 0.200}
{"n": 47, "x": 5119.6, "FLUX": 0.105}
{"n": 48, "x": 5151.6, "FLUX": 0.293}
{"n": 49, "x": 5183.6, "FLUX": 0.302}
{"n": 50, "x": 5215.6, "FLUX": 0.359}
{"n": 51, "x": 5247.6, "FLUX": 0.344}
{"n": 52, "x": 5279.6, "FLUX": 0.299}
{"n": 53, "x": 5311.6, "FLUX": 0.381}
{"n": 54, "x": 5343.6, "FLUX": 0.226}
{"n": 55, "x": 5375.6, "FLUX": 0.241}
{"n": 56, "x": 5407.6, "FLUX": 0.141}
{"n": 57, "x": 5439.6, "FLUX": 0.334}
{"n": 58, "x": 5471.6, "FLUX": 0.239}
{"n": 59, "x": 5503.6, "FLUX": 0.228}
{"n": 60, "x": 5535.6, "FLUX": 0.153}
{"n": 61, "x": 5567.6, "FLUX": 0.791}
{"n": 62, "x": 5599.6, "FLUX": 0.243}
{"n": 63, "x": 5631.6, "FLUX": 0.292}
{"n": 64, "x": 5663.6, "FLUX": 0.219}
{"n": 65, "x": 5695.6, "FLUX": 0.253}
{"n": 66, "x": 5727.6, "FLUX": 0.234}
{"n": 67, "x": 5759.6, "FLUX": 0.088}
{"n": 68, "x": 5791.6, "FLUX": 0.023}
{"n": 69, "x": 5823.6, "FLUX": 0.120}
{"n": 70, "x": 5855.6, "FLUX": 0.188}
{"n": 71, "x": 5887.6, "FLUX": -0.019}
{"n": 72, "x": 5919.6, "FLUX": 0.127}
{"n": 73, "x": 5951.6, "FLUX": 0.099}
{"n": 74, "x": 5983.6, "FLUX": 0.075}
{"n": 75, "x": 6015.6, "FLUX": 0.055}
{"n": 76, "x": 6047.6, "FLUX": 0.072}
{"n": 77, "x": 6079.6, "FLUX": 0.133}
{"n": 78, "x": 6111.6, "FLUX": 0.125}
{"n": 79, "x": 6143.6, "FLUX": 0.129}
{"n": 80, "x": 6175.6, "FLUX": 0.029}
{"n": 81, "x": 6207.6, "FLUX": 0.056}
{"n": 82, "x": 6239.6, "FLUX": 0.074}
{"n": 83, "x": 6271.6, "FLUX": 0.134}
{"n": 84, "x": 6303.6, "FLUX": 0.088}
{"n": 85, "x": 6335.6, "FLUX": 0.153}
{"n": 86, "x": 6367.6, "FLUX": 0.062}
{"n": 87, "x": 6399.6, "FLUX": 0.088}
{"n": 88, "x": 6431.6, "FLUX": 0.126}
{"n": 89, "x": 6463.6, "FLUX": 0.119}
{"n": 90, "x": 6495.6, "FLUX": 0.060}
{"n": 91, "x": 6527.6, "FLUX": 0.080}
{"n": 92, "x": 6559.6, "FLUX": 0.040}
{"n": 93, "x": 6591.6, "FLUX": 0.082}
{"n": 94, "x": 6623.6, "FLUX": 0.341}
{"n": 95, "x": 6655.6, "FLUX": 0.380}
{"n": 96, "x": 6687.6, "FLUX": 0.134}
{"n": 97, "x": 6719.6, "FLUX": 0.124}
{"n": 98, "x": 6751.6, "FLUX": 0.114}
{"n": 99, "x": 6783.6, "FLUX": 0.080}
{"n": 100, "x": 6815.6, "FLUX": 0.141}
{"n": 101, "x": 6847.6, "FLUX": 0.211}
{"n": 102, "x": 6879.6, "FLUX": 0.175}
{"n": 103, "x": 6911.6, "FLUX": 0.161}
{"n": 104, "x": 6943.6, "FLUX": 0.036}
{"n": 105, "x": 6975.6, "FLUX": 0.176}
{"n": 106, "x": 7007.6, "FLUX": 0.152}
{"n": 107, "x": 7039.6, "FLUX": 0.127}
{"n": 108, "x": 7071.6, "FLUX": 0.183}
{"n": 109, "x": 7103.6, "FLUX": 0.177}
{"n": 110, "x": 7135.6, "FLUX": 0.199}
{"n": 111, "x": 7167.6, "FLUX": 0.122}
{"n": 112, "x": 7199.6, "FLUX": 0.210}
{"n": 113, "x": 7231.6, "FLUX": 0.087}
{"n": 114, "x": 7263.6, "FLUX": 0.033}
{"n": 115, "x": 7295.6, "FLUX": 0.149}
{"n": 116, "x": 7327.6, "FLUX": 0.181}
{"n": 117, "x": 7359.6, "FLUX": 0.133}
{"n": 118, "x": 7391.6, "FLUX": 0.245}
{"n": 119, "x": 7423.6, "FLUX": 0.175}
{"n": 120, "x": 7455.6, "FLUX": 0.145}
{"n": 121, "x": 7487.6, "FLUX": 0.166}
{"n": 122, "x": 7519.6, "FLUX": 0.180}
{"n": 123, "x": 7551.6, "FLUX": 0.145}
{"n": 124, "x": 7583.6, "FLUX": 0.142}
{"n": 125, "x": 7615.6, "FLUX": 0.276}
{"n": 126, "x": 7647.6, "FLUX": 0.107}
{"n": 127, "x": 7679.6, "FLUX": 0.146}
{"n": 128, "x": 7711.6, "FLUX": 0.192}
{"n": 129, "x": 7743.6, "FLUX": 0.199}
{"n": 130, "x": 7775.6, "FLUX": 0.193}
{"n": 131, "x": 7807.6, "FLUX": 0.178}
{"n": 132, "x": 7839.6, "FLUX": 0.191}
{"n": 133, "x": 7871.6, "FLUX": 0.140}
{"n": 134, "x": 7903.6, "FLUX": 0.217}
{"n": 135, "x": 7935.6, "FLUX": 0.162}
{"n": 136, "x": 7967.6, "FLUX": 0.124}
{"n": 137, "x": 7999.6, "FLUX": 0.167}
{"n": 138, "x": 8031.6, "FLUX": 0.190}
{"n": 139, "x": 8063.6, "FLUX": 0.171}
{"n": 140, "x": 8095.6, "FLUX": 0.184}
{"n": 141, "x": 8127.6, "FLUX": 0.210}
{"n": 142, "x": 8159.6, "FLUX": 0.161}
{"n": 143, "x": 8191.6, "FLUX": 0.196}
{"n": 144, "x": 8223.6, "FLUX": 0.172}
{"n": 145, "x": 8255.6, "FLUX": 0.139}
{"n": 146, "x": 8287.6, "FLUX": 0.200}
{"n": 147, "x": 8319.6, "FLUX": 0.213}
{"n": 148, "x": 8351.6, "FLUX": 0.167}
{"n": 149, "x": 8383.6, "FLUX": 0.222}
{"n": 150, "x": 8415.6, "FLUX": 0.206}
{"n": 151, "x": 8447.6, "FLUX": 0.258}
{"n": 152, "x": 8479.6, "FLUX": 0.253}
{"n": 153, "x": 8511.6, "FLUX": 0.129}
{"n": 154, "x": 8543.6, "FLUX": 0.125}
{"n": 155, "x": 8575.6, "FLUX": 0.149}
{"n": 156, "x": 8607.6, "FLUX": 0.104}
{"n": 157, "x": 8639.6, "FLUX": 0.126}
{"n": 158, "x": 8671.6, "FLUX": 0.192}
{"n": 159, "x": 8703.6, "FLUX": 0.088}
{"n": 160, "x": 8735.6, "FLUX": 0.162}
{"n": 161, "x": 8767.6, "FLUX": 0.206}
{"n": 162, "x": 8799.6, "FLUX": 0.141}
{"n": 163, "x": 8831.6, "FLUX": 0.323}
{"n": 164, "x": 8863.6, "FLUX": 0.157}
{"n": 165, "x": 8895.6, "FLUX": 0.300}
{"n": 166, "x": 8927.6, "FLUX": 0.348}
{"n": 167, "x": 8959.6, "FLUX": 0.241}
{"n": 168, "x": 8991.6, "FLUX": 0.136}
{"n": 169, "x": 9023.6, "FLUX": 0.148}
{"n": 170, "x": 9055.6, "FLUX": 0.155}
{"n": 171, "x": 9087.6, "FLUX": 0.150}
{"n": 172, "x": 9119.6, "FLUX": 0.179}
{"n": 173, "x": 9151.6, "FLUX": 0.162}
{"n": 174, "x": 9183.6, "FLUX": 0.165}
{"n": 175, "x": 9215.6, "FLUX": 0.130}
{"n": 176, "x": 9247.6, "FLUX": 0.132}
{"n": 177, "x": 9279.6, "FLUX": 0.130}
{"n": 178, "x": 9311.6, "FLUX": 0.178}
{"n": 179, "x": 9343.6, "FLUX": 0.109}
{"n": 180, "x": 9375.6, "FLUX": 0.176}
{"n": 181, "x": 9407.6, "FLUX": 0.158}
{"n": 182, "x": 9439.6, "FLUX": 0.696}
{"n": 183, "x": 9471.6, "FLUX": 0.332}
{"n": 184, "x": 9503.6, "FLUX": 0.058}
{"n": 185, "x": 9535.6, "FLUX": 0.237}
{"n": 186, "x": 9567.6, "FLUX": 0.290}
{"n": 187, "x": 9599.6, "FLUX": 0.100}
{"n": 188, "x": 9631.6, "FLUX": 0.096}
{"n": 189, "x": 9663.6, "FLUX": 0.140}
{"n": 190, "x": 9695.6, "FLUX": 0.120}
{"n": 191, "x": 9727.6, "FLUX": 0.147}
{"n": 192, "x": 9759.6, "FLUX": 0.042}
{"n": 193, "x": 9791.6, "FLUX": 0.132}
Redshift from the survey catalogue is 0.78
